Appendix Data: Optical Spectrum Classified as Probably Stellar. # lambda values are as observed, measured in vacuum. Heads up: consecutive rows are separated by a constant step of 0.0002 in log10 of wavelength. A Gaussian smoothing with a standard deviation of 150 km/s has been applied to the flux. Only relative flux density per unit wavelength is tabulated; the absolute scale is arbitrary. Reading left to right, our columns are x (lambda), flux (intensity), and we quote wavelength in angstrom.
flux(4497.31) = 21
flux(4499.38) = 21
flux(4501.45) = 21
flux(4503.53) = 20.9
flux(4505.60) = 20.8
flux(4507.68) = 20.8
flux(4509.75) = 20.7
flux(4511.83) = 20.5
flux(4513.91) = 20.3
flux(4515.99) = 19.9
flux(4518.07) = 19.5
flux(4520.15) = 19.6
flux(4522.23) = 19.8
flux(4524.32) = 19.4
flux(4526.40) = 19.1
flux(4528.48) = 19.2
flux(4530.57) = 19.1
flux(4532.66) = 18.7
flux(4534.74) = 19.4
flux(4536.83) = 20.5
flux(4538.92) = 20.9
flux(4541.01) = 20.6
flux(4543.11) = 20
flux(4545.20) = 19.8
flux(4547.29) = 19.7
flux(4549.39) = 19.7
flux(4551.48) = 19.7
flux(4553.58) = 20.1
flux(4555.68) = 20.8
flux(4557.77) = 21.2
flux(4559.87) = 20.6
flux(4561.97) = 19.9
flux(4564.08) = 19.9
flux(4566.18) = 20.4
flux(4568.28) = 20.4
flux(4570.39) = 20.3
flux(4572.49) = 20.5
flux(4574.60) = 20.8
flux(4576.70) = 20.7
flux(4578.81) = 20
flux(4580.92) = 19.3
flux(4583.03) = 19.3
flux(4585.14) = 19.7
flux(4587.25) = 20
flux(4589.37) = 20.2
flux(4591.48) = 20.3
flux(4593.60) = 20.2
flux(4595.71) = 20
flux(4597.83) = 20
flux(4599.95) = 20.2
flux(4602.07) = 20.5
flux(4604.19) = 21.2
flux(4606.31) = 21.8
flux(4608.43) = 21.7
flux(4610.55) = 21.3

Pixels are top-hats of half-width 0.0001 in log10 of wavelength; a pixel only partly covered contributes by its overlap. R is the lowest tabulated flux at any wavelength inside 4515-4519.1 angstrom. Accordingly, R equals 19.5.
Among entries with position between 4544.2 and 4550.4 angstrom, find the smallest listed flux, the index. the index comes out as 19.7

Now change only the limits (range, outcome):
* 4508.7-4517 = 19.9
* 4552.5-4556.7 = 20.1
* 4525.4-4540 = 18.7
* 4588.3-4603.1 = 20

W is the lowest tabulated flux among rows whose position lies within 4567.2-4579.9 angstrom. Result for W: 20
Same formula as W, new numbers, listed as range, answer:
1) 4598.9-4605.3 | 20.2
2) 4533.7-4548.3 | 19.4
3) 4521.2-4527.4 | 19.1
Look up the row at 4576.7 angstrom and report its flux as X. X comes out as 20.7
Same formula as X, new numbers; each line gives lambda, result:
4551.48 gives 19.7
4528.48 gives 19.2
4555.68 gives 20.8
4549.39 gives 19.7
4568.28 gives 20.4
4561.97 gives 19.9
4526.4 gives 19.1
